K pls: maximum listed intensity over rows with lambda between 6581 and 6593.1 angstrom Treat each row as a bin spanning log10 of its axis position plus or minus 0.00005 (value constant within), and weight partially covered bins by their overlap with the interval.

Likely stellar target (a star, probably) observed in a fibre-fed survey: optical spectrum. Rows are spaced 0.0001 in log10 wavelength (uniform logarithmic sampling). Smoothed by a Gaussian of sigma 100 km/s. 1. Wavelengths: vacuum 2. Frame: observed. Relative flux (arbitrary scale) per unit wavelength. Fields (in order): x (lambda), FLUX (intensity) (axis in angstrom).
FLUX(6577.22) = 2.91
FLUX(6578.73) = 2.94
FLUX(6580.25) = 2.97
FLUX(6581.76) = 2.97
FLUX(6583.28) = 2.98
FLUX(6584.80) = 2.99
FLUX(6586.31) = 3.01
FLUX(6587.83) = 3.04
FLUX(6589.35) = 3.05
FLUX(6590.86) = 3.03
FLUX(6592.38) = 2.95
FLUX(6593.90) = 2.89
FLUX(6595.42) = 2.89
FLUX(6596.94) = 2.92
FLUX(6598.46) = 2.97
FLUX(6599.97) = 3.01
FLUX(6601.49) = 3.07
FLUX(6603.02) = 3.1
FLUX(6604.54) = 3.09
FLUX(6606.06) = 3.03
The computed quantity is 3.05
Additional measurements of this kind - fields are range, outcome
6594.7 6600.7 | 3.01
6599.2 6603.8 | 3.1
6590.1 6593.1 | 3.03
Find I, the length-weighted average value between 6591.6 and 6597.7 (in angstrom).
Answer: 2.91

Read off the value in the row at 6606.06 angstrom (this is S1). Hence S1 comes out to 3.03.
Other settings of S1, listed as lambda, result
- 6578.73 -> 2.94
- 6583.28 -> 2.98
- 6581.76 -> 2.97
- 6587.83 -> 3.04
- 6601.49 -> 3.07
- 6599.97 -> 3.01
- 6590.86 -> 3.03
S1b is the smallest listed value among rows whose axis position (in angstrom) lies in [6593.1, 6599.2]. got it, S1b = 2.89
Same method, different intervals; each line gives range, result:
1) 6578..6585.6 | 2.94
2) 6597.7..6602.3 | 2.97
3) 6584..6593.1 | 2.95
